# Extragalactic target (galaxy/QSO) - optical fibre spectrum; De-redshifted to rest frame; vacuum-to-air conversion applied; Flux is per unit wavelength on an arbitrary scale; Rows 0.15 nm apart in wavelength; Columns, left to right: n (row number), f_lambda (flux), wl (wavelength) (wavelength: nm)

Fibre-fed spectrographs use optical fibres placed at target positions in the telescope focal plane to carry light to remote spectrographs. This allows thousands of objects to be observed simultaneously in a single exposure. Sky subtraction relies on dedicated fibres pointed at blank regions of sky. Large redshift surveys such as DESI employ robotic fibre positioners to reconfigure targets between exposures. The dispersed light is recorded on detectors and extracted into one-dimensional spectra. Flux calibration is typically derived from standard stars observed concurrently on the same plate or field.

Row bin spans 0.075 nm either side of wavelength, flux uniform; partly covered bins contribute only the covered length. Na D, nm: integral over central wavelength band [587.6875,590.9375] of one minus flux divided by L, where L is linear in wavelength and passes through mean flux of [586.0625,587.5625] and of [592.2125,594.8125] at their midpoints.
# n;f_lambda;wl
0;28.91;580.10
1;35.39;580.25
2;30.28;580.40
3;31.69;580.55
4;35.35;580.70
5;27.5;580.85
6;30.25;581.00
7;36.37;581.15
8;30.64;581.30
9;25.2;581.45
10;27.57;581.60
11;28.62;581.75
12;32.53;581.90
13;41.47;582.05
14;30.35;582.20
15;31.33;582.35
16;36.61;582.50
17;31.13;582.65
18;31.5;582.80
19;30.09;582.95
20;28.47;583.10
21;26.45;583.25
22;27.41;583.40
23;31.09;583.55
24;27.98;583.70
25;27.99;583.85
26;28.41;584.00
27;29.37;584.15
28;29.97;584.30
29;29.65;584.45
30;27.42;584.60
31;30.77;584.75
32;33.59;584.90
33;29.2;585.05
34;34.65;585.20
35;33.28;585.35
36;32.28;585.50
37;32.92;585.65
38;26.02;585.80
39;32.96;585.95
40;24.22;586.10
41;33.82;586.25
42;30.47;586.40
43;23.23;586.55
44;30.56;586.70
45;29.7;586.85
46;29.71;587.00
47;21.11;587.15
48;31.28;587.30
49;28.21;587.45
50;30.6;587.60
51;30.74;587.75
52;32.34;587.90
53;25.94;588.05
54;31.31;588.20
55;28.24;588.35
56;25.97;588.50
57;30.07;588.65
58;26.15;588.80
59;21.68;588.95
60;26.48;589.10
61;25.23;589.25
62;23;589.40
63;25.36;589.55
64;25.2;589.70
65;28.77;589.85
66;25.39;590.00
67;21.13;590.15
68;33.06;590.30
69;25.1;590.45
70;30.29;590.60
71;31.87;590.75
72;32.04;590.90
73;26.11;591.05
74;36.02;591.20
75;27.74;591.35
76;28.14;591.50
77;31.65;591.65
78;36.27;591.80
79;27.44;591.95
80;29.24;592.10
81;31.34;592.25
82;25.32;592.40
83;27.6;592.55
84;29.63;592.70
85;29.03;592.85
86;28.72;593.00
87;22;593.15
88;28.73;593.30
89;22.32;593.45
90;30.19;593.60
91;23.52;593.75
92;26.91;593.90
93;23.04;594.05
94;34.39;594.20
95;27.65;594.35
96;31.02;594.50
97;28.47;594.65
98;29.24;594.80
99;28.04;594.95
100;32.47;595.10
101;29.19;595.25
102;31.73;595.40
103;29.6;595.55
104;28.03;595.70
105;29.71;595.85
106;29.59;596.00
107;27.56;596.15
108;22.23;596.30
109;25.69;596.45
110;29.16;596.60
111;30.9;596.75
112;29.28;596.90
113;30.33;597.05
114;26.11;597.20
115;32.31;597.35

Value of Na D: 0.08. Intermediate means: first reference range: 28.4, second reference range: 27.6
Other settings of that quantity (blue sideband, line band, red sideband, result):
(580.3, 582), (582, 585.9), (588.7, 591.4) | -0.133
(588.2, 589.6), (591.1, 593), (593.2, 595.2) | -0.180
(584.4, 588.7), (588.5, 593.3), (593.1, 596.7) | 0.139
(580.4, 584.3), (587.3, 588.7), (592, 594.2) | -0.026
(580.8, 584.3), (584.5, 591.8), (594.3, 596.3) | 0.243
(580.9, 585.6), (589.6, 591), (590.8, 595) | 0.057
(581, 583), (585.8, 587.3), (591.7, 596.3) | 0.103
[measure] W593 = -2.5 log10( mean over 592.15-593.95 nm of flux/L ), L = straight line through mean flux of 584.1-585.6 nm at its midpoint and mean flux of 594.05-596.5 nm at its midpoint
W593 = 0.085 mag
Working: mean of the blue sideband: 31.1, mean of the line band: 27.1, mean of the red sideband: 28.9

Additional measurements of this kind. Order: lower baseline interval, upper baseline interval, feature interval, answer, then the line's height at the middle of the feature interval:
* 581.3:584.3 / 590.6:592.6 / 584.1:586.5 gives -0.015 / 30.2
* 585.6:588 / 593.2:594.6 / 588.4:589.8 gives 0.122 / 28.6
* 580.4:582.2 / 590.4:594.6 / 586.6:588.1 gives 0.037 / 30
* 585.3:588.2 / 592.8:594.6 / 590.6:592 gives -0.104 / 28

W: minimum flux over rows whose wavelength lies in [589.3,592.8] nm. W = 21.13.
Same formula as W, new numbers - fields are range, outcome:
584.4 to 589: 21.11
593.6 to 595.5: 23.04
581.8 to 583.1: 28.47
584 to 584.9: 27.42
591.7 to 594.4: 22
